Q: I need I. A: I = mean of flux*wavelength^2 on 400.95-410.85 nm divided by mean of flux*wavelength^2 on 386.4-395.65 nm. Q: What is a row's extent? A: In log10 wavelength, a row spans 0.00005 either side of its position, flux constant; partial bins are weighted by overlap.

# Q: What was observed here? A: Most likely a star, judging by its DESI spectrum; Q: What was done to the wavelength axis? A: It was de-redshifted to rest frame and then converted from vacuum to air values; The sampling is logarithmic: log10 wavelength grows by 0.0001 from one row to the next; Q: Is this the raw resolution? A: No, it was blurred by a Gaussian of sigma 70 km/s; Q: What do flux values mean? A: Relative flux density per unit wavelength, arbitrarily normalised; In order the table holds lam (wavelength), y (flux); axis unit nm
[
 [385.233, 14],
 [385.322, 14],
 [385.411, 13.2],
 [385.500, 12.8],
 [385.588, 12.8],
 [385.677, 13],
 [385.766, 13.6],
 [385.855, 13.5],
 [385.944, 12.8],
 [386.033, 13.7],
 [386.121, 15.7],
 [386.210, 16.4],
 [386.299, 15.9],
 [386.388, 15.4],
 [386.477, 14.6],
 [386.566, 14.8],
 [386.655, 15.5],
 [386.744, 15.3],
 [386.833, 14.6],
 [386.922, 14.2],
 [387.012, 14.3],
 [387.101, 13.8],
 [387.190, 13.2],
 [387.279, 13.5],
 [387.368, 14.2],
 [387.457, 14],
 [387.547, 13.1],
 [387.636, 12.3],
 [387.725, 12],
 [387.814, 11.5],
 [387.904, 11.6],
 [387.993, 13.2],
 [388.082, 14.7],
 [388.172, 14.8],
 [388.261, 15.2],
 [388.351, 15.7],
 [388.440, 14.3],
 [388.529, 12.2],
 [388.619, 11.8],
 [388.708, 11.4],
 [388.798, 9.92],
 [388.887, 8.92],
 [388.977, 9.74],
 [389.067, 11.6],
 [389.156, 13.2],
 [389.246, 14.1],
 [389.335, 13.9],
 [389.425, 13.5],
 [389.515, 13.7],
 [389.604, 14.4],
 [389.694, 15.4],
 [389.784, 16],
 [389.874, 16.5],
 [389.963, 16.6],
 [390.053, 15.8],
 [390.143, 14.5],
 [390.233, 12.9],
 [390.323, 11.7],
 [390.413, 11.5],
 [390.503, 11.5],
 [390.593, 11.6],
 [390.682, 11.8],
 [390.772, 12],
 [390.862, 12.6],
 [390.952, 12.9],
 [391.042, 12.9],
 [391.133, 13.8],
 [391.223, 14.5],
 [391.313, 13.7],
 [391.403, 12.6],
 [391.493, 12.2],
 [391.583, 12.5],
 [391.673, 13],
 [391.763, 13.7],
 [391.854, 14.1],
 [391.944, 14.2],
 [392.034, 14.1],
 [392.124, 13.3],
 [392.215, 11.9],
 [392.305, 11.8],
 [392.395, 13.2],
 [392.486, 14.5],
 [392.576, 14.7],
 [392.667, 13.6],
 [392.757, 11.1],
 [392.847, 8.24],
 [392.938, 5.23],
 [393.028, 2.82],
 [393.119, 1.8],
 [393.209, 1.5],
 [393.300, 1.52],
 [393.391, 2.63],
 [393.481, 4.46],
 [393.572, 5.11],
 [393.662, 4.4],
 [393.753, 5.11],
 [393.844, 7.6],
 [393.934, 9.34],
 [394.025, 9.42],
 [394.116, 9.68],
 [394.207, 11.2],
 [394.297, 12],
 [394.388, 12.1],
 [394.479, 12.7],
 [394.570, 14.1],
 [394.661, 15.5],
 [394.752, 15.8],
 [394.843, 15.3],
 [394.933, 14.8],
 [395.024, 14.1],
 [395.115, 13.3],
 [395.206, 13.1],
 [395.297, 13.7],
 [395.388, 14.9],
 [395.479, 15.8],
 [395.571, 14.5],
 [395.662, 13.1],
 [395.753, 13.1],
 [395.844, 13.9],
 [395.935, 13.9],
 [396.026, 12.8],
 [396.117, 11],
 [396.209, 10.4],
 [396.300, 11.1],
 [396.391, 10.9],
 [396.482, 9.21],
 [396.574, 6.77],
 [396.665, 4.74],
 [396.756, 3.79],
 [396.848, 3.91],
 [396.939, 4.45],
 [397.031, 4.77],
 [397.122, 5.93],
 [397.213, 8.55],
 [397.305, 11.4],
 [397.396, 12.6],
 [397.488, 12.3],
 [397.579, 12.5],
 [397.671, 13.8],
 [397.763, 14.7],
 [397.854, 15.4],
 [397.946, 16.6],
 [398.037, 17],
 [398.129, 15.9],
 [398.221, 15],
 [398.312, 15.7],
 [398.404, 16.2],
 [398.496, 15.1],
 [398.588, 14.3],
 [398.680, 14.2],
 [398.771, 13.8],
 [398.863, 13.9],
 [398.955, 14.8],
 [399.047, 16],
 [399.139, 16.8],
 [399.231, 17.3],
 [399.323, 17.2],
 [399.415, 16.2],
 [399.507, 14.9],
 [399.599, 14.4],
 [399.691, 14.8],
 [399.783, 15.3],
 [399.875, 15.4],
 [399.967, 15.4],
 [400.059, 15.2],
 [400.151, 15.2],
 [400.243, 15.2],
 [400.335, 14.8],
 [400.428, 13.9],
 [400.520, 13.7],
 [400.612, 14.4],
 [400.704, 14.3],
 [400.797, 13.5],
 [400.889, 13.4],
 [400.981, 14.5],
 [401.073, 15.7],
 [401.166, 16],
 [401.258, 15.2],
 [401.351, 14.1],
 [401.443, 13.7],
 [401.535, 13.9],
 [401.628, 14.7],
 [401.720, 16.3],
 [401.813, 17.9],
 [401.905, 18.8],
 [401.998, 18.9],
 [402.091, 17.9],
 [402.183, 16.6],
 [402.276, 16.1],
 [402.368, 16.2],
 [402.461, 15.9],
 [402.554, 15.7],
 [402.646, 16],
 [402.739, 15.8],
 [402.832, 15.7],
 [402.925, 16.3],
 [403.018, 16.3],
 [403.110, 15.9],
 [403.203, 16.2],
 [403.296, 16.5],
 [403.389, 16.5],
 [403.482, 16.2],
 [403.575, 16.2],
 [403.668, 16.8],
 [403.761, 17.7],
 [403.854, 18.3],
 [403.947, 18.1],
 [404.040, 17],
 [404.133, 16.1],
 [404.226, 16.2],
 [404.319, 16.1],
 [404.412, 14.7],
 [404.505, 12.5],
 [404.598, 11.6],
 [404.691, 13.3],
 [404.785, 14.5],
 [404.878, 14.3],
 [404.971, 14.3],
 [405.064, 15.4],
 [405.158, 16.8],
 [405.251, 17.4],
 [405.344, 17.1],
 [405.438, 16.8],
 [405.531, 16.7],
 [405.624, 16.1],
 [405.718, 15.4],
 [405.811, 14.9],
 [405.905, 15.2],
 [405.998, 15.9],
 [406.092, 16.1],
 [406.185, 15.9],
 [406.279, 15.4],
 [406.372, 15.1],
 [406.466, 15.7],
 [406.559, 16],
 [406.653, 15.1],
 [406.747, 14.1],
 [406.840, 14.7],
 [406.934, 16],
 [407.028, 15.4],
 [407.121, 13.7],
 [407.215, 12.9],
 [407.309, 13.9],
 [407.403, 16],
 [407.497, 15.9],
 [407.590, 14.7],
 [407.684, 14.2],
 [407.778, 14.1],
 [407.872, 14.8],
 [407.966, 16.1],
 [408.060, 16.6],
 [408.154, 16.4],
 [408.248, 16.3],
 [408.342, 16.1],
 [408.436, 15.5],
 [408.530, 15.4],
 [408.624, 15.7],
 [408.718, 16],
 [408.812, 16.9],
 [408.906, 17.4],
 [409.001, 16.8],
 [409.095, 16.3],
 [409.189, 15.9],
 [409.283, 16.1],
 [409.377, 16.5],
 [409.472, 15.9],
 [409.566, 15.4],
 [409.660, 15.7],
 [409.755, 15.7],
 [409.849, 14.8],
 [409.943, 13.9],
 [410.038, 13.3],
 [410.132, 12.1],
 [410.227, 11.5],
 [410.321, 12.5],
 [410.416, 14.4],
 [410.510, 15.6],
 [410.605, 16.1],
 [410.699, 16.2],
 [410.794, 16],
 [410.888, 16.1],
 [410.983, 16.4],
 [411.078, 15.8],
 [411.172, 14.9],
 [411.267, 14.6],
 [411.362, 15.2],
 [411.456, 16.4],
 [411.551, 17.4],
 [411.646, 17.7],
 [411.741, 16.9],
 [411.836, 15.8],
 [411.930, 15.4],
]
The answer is 1.37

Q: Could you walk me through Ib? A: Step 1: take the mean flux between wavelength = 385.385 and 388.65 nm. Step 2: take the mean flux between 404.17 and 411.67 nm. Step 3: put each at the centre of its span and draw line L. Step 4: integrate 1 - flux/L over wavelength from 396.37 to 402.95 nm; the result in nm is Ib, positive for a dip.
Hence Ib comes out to 0.35 nm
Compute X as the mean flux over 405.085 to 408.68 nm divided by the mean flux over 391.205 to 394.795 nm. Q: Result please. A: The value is 1.52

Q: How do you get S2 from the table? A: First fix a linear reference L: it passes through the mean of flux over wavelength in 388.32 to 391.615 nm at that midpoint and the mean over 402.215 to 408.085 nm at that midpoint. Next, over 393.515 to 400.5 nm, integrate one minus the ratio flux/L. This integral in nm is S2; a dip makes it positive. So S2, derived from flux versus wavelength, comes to 0.81 nm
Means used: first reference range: 13.1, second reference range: 15.6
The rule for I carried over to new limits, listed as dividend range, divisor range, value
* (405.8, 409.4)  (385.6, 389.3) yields 1.28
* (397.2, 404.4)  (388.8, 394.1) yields 1.45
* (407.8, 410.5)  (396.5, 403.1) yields 1.14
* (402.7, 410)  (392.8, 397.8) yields 1.68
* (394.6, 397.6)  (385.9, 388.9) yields 0.86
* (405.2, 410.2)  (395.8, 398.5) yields 1.45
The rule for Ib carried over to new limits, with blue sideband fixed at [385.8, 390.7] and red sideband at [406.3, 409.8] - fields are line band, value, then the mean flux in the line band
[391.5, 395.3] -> 0.97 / 10.5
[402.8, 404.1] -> -0.14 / 16.7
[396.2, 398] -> 0.59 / 9.72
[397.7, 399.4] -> -0.11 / 15.5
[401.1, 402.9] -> -0.13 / 16.1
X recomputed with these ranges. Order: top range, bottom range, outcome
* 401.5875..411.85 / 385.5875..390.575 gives 1.15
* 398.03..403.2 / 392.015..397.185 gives 1.54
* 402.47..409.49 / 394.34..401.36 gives 1.17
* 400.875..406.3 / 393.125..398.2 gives 1.49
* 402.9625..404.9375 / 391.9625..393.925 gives 1.94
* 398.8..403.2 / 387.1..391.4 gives 1.18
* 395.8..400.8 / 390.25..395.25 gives 1.18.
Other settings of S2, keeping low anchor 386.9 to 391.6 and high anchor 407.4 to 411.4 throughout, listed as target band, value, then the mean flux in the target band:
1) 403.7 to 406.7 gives -0.152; 15.7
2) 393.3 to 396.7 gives 0.692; 11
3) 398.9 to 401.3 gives -0.127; 15.1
